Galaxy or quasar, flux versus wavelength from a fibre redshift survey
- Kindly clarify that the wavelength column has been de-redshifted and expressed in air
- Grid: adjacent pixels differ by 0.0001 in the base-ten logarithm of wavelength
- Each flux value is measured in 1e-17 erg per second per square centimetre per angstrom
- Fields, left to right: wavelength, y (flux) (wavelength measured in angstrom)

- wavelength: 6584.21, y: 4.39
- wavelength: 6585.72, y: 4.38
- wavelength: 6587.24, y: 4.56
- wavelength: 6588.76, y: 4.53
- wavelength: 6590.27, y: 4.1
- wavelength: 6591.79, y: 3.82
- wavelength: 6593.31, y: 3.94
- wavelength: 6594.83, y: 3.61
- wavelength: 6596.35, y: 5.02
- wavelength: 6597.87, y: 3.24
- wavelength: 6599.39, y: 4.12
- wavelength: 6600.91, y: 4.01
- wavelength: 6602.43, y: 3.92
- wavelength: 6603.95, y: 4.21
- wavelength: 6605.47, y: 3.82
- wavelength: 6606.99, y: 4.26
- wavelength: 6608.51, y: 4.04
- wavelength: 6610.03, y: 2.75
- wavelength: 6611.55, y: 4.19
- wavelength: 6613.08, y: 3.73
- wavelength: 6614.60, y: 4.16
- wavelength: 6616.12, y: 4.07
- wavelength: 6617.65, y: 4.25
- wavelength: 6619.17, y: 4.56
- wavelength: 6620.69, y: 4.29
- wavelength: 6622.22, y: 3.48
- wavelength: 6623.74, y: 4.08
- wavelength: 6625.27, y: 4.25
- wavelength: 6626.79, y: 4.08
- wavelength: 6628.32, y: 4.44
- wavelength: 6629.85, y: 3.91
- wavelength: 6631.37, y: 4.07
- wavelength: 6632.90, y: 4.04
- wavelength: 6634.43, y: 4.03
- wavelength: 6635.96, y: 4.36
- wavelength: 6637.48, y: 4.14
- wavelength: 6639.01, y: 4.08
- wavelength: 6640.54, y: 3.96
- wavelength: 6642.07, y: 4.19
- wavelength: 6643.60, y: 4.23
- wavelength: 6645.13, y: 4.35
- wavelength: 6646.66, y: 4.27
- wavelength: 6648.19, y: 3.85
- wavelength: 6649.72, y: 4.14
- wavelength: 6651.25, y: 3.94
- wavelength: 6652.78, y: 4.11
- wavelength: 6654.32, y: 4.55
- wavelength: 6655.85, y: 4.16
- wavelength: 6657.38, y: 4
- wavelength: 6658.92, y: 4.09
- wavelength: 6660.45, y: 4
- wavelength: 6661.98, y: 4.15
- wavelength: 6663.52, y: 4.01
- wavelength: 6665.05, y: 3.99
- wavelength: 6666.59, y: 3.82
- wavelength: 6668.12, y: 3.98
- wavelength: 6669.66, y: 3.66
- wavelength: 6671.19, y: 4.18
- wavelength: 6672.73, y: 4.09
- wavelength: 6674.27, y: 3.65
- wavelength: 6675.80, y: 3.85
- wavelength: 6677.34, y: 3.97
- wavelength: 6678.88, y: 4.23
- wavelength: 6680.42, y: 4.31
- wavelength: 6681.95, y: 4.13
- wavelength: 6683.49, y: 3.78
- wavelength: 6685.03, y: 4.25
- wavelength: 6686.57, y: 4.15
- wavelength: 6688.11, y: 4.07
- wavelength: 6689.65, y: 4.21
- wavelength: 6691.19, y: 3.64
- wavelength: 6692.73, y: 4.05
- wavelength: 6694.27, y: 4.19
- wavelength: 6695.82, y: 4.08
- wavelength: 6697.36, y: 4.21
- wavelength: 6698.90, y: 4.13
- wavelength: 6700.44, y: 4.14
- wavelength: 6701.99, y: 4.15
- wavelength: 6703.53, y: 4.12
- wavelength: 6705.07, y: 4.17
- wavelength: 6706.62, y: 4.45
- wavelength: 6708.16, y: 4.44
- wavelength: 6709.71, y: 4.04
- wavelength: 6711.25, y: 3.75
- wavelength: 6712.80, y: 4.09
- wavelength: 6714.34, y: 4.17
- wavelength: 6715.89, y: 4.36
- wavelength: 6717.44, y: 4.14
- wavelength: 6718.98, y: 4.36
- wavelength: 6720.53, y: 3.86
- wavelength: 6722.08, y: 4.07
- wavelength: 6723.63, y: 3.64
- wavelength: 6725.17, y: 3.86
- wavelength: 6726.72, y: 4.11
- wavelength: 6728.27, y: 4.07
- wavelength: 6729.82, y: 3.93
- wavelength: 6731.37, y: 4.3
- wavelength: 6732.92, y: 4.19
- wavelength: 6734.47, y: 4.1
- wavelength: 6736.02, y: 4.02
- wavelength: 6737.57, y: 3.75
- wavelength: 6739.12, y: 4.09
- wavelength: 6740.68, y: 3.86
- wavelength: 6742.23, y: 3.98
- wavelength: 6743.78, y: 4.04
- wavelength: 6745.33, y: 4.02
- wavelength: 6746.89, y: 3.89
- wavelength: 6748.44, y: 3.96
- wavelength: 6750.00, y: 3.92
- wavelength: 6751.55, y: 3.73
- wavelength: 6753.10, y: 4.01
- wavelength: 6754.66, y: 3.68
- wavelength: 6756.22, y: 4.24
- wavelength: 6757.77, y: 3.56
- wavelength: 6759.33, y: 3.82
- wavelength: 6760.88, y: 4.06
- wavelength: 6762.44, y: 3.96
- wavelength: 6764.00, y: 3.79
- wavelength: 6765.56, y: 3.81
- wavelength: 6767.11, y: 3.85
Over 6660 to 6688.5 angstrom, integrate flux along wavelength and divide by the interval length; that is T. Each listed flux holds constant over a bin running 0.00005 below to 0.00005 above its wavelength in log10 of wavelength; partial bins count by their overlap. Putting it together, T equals 4.01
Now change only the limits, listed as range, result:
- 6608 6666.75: 4.07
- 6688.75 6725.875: 4.1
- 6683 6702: 4.08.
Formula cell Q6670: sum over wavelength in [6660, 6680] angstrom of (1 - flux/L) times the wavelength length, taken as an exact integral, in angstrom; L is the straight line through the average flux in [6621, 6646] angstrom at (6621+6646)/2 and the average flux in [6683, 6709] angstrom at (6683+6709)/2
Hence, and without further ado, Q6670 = 0.7 angstrom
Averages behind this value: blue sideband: 4.11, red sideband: 4.13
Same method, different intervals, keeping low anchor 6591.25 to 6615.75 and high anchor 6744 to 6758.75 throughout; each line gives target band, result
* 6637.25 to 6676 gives -1.4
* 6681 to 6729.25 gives -2.3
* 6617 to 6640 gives -1.2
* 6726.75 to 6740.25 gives -0.5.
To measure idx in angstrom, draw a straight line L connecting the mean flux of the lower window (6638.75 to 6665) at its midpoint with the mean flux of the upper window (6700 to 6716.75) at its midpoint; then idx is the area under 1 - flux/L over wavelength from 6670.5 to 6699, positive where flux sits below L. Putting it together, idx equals 0.6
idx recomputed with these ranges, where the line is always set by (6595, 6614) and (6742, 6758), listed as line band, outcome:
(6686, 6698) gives -0.44 angstrom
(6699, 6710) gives -0.82 angstrom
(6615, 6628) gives -0.70 angstrom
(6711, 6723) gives -0.57 angstrom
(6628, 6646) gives -0.97 angstrom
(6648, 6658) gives -0.49 angstrom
